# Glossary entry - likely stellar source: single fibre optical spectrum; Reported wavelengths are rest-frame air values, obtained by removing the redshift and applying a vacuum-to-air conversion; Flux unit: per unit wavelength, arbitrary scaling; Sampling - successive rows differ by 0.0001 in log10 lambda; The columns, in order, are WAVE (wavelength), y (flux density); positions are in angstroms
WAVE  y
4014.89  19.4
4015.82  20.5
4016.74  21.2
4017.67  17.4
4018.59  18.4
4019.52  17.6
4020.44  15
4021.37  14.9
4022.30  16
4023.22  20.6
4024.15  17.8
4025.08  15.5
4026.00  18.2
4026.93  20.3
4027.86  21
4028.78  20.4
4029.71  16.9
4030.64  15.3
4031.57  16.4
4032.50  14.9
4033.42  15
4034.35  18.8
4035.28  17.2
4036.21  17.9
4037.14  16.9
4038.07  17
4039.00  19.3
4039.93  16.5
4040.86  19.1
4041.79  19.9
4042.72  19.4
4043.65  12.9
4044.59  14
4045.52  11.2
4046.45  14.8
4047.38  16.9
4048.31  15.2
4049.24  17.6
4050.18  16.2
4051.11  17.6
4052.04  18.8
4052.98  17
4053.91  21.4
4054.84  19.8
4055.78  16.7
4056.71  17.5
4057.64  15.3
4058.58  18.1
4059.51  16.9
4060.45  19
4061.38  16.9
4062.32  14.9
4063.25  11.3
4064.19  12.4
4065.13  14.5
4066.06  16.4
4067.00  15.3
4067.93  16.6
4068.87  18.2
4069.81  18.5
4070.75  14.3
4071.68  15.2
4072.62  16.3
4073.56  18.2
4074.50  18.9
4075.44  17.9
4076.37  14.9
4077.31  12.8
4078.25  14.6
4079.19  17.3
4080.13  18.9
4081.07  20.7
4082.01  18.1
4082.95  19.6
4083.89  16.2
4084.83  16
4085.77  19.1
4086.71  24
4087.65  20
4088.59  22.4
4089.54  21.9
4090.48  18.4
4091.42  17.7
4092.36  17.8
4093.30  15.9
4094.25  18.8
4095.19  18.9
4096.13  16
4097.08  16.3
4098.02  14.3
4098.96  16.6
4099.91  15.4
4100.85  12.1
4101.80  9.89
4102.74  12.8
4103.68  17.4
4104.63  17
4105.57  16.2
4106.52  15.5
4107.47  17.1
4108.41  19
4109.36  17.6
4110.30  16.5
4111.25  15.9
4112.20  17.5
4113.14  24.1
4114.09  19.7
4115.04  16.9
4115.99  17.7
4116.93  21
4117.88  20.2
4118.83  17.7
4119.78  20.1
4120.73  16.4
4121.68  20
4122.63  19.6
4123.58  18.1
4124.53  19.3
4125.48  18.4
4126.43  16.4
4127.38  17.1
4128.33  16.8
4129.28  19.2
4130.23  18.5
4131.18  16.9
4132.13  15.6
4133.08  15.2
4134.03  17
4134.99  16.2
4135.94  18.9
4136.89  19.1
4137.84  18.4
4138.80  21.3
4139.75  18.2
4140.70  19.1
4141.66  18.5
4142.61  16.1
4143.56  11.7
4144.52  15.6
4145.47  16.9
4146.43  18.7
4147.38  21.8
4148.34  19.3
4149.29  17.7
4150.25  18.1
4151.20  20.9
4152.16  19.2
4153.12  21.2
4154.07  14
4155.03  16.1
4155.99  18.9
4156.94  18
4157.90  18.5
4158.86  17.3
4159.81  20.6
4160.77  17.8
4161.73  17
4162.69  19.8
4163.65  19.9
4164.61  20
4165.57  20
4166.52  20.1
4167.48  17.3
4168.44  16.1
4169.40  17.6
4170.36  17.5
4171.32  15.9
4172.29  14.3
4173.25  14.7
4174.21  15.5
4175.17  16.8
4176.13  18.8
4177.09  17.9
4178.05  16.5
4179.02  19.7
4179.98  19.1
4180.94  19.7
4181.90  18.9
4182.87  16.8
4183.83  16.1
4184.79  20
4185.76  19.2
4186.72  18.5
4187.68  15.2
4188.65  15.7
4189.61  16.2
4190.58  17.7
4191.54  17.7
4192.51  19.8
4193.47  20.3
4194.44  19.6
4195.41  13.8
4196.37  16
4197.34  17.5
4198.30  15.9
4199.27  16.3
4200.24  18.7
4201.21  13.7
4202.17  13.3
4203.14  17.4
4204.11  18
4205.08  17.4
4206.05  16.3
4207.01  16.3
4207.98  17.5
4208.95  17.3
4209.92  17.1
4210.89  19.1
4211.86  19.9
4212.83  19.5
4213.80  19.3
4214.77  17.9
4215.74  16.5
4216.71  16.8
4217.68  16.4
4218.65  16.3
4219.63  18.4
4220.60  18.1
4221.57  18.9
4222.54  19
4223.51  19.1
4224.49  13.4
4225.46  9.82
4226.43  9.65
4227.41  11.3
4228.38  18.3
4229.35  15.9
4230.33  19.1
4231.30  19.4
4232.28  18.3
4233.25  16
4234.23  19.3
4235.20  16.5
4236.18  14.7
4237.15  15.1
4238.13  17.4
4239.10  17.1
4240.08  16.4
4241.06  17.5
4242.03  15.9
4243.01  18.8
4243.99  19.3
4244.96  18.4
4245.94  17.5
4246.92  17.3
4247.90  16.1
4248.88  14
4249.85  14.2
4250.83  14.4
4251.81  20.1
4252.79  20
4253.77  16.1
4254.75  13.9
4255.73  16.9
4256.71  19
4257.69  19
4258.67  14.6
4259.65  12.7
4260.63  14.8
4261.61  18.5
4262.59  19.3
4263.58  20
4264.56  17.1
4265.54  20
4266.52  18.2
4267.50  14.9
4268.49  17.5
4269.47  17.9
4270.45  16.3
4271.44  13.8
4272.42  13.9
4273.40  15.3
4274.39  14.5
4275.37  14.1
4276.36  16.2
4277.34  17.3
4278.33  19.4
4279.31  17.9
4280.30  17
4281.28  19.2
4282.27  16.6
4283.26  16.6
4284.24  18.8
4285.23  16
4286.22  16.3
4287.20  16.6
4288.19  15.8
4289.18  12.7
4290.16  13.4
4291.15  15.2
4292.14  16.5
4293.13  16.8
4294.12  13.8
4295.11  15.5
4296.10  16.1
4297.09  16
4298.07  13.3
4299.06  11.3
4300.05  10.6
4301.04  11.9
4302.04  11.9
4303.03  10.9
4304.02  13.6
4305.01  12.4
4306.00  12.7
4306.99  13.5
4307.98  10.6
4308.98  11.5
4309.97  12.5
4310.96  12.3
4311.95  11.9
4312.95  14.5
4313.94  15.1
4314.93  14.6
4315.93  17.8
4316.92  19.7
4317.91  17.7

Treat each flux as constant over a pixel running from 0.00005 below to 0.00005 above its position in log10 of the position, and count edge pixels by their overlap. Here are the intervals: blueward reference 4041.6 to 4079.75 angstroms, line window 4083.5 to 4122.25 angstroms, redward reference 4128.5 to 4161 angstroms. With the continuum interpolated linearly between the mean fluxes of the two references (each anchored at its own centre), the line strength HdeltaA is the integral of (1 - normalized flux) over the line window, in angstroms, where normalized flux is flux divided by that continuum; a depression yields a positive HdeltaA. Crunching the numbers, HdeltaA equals -1.2 angstroms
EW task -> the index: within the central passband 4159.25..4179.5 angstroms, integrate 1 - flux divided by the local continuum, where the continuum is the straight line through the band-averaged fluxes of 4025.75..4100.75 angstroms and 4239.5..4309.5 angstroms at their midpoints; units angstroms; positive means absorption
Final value -1.6 angstroms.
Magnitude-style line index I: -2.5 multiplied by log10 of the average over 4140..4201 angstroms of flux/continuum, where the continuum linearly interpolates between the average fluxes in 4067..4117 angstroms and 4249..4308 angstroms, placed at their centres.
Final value -0.071 mag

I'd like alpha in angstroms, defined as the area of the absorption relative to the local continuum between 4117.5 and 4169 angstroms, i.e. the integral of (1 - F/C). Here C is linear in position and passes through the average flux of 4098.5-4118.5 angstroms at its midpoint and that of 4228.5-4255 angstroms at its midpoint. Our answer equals -3.57 angstroms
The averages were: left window 17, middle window 18.2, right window 17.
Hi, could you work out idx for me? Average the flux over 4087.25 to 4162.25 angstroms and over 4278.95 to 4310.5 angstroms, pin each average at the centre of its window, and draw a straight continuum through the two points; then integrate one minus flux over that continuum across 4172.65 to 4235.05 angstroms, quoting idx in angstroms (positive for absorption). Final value -3.6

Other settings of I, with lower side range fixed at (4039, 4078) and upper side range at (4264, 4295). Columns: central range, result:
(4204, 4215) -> -0.10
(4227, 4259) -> -0.04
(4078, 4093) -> -0.15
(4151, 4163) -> -0.12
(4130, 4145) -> -0.05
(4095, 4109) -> 0.06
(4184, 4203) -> -0.05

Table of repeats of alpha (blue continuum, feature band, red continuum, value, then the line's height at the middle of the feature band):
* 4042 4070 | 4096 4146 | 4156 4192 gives -0.29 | 17.2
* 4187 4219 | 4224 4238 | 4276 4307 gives 0.82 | 16.5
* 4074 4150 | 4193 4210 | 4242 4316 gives -0.24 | 16.6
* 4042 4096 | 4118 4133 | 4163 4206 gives -0.61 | 17.3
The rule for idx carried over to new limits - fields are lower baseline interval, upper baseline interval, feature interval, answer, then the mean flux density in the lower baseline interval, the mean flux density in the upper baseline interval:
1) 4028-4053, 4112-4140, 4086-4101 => -0.2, 16.8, 18.4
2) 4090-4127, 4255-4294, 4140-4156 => -0.6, 17.3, 16.5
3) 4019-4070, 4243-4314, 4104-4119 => -1.4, 16.9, 15.6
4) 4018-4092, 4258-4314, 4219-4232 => -0.4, 17.2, 15.2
